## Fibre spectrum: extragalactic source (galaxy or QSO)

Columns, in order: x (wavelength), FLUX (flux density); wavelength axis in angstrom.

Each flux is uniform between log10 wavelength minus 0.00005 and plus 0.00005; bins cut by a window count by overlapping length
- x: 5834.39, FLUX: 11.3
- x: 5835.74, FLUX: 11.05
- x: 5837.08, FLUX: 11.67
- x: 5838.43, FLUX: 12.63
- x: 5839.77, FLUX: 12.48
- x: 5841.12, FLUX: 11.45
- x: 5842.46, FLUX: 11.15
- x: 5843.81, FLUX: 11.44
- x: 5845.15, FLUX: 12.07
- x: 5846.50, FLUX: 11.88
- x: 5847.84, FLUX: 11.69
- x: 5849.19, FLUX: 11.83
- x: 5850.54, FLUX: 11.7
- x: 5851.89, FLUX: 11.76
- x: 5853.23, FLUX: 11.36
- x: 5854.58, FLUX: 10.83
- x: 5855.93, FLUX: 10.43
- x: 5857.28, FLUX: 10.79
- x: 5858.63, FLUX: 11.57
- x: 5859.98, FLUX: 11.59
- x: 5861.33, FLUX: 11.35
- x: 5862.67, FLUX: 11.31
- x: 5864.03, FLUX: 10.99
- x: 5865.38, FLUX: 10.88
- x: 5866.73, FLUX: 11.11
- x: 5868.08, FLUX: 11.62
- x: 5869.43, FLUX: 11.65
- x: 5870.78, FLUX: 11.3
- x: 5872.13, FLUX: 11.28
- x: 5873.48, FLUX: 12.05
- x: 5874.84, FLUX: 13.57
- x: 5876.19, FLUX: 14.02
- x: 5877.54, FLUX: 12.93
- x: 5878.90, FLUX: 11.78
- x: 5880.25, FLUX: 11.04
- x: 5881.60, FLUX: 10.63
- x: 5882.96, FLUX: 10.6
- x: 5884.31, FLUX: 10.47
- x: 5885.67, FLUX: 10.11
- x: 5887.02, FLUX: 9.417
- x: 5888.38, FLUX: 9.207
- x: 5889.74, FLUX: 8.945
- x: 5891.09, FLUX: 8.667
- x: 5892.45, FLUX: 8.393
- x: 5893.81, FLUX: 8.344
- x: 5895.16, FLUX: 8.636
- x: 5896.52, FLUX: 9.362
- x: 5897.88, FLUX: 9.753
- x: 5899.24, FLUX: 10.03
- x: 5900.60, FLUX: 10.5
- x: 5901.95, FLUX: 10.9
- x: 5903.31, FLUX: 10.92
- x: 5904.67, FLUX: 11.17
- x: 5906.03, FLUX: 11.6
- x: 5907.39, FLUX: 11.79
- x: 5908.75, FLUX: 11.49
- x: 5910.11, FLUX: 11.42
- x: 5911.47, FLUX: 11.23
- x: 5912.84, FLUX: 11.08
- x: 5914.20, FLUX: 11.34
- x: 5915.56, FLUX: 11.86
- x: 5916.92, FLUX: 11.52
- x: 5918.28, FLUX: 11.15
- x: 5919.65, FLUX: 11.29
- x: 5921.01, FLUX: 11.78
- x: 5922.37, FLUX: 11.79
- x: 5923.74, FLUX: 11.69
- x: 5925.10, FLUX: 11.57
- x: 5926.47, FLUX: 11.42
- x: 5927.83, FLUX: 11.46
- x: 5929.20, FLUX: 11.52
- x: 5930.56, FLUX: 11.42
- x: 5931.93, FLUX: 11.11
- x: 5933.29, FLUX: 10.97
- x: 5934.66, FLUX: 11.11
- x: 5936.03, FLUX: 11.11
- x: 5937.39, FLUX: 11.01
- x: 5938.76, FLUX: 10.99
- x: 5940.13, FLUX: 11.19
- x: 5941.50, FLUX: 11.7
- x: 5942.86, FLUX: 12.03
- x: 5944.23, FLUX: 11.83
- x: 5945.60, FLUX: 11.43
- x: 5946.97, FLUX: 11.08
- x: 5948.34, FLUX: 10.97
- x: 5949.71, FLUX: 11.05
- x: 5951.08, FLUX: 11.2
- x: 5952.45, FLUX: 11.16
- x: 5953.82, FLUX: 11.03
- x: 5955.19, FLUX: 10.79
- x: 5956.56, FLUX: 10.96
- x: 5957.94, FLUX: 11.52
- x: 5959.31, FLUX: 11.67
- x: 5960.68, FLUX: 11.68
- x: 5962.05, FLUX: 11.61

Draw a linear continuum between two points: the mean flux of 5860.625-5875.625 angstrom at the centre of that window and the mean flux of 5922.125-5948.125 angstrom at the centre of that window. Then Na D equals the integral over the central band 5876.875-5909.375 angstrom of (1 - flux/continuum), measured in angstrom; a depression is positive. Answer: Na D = 3.46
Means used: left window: 11.6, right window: 11.4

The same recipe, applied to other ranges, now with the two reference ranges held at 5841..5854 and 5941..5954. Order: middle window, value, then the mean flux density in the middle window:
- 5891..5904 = 2.2 angstrom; 9.59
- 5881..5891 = 1.5 angstrom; 9.83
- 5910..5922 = 0.0 angstrom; 11.4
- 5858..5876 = -0.1 angstrom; 11.6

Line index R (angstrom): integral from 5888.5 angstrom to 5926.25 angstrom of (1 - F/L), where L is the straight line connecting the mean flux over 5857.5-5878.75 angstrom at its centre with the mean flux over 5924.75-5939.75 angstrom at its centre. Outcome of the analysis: 2.6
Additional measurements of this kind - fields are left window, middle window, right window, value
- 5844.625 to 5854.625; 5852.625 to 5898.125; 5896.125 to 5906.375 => 1.43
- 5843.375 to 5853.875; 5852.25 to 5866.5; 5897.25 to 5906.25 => 0.48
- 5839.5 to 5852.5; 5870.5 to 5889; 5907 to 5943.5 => 0.42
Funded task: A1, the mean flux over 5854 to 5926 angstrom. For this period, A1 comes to 11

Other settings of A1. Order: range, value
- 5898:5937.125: 11.3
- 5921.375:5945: 11.4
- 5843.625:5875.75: 11.5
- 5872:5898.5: 10.4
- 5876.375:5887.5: 11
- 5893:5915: 10.6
